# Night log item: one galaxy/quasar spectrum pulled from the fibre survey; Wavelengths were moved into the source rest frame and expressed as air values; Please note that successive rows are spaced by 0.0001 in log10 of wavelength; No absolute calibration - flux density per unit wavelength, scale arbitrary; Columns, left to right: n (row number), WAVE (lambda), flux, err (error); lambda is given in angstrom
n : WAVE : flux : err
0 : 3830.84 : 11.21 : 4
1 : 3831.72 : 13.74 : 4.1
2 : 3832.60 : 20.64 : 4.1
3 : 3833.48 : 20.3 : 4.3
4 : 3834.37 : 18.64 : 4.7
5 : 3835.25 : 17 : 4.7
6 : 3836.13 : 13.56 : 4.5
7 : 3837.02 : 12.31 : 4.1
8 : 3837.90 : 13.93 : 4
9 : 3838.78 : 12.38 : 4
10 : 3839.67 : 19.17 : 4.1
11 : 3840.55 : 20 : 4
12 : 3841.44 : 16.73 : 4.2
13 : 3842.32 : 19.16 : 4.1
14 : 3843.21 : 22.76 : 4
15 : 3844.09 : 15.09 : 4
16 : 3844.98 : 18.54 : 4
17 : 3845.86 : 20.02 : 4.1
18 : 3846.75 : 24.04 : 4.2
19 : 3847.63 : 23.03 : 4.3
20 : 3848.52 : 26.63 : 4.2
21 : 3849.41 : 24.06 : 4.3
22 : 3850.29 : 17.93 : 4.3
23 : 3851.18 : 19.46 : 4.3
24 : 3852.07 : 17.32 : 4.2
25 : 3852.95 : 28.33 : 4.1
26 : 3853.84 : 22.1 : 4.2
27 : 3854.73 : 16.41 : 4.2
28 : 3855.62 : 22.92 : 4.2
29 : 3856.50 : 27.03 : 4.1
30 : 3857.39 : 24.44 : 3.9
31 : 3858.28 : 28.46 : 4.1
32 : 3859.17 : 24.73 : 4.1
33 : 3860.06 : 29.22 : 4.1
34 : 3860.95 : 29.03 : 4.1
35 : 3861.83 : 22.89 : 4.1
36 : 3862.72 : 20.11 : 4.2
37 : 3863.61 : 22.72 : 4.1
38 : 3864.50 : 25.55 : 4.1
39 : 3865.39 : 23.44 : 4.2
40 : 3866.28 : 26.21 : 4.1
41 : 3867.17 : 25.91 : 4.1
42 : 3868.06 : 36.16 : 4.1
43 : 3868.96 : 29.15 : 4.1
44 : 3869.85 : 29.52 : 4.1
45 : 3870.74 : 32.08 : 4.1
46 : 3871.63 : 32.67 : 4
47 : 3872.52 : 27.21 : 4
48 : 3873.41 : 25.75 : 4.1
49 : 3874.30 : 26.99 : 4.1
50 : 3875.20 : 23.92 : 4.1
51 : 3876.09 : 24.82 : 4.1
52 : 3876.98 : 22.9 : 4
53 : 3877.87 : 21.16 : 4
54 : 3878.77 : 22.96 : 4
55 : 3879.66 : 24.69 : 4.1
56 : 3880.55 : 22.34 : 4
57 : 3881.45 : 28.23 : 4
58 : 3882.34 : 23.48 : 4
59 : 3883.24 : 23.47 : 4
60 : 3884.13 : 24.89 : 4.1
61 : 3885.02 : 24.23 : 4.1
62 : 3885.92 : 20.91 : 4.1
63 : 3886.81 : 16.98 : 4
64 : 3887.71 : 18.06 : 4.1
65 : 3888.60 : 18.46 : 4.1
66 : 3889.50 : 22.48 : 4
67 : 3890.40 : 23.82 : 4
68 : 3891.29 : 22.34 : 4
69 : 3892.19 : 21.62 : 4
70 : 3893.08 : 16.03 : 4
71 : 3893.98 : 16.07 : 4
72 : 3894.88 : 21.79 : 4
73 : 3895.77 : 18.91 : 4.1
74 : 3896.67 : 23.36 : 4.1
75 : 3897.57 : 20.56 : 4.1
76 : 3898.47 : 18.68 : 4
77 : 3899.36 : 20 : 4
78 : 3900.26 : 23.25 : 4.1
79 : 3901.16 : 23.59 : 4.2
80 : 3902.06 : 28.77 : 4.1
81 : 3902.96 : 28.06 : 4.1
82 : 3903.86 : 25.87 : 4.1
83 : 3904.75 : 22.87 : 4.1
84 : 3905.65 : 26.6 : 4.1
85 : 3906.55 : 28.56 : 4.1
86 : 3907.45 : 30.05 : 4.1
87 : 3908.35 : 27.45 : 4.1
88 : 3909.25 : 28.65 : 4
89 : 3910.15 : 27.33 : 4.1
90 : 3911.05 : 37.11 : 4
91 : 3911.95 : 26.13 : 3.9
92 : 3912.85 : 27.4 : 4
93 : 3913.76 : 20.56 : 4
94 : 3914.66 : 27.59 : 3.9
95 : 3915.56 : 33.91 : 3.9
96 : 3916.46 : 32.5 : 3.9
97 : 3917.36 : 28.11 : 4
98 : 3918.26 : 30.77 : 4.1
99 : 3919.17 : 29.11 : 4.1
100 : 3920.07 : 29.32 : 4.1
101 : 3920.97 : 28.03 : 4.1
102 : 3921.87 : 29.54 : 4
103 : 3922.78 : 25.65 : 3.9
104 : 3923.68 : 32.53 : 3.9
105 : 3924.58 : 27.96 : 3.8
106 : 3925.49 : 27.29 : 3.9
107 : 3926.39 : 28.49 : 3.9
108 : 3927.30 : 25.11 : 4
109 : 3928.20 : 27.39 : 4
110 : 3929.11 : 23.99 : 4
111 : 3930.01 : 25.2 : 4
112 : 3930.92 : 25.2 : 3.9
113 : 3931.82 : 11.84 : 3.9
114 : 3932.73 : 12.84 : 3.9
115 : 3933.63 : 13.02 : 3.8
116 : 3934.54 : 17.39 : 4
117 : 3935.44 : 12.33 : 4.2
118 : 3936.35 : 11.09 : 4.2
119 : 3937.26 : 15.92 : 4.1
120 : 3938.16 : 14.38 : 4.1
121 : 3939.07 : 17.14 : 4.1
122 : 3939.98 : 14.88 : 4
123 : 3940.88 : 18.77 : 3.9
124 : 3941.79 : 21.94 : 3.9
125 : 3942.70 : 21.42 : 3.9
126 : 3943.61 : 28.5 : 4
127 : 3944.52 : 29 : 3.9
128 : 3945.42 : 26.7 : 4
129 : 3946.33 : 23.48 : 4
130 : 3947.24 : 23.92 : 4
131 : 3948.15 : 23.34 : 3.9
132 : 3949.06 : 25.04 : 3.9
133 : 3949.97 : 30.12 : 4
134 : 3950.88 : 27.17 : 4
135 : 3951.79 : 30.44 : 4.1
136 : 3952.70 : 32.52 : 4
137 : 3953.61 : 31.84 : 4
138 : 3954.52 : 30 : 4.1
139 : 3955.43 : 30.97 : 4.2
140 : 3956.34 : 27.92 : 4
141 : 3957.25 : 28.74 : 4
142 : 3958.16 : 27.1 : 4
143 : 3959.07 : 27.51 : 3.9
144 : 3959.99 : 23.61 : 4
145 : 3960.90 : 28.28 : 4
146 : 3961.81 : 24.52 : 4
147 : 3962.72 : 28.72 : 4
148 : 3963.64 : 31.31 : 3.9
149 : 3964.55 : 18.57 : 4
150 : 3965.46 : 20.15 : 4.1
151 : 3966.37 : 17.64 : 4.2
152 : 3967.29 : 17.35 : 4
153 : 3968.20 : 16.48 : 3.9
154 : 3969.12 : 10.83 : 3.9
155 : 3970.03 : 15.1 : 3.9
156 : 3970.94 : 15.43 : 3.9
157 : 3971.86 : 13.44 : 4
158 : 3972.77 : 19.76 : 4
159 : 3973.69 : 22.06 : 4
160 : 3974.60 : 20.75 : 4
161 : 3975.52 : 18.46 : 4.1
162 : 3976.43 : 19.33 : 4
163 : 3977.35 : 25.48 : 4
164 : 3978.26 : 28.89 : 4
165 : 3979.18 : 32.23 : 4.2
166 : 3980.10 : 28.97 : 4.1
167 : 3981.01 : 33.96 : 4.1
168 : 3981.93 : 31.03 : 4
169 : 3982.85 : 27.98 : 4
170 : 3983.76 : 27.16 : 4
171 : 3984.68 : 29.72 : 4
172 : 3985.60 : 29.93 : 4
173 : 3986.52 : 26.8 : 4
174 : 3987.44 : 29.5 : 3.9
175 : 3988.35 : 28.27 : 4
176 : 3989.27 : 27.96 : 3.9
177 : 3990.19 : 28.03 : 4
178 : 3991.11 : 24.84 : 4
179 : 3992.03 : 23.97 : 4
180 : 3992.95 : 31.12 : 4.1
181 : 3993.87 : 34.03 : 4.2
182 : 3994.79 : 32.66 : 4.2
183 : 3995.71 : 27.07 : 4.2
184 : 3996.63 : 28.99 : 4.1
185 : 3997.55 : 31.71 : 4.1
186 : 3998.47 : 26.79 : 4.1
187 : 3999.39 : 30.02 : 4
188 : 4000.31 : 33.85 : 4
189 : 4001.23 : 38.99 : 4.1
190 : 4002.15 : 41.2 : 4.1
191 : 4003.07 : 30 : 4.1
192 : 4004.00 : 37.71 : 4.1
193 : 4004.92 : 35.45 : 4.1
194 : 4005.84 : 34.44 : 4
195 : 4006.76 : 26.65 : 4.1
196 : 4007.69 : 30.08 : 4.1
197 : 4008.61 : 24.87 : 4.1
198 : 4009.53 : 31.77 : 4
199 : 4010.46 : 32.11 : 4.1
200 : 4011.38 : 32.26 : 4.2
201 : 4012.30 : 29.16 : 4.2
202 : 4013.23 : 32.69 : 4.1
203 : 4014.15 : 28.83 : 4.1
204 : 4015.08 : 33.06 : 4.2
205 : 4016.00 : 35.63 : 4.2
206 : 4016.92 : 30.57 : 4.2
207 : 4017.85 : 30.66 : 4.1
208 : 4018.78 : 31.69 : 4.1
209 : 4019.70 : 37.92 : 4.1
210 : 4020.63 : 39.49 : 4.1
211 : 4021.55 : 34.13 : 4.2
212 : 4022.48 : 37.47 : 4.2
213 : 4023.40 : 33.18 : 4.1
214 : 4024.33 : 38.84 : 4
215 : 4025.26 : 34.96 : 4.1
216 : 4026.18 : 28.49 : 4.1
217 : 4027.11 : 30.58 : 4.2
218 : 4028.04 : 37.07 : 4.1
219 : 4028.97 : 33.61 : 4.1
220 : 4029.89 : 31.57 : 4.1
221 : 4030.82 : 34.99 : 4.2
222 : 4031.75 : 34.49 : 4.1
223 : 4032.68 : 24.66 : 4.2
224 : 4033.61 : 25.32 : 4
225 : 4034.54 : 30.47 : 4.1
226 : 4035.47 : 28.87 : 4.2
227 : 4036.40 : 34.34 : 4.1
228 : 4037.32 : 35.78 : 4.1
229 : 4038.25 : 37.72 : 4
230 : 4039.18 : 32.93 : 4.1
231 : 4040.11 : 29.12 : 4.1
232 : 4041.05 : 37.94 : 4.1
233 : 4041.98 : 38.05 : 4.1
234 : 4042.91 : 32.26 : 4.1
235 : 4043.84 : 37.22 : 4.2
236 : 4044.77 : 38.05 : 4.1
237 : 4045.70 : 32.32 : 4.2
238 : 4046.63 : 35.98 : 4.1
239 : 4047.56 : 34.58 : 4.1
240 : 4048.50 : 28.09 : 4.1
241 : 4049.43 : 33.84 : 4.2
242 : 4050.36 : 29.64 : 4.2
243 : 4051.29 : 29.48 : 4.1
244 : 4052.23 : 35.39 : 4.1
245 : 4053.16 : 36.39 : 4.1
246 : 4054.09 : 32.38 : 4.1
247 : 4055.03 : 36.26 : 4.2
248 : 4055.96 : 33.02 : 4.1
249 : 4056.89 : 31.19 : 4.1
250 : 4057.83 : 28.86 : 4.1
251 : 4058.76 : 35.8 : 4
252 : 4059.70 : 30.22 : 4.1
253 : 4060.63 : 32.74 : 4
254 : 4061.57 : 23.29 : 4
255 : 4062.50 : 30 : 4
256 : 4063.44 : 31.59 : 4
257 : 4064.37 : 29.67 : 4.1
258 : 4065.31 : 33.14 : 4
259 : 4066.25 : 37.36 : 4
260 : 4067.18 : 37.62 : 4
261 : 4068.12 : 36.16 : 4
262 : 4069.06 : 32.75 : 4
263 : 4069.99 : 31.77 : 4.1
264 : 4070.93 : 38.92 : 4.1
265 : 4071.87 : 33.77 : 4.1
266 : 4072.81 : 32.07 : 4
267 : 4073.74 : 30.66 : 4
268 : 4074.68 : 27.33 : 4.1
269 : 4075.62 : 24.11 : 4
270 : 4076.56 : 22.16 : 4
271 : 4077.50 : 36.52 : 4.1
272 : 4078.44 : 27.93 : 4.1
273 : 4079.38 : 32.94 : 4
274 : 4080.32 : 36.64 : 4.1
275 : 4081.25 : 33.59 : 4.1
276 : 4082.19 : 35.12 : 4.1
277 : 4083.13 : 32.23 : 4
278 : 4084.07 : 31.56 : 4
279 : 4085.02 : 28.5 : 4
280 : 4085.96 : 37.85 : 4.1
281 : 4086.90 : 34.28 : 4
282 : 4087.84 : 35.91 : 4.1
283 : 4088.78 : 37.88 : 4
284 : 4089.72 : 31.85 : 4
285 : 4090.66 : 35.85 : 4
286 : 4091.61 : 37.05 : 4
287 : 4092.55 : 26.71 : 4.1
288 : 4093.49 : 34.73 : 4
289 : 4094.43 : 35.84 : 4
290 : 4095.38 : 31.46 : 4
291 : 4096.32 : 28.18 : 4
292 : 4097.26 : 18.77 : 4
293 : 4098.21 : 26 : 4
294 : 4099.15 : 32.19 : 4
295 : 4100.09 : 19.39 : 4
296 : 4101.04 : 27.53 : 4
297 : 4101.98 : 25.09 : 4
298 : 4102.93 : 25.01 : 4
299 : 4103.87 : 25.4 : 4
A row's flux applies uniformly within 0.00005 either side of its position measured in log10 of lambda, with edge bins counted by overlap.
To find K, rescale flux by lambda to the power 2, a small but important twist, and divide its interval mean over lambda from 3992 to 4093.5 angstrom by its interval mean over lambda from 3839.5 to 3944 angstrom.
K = 1.49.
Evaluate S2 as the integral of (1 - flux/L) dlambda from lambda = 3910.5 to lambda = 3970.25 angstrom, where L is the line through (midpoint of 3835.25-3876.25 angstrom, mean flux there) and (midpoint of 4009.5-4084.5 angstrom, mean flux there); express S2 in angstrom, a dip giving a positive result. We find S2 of 6.27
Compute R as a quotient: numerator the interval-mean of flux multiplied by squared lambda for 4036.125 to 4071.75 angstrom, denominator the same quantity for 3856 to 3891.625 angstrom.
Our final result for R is 1.47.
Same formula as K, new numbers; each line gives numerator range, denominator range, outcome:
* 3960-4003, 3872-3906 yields 1.20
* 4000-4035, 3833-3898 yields 1.58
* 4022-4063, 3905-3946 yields 1.42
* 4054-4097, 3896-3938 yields 1.42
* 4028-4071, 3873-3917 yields 1.47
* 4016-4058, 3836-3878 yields 1.58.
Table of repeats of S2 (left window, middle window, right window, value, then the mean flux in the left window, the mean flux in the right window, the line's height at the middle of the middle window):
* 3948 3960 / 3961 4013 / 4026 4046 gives 5.8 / 28.6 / 33.1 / 30.4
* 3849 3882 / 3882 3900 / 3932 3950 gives 1.9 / 25.1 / 19.7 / 23.3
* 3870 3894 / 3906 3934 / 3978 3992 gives -1.5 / 23.5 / 28.9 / 25.5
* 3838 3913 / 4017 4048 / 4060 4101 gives -4.1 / 23.7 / 31.7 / 29.8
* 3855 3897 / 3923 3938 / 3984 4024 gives 3.4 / 24.2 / 31.5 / 27.3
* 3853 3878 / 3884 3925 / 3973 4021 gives 3.1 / 25.9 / 30.1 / 27.2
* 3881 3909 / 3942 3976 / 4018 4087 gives 3.7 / 22.9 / 32.9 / 27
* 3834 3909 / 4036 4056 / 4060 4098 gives -2.3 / 22.9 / 32.1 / 30.6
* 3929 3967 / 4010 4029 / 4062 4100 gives -3.7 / 23.2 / 32.1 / 28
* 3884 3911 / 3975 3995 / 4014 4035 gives 1.2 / 23.2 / 33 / 30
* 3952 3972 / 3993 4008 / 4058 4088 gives -3.2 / 23.8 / 32.2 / 26.7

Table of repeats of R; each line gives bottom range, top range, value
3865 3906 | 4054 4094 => 1.50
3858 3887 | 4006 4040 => 1.37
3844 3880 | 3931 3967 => 0.98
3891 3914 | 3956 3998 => 1.08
